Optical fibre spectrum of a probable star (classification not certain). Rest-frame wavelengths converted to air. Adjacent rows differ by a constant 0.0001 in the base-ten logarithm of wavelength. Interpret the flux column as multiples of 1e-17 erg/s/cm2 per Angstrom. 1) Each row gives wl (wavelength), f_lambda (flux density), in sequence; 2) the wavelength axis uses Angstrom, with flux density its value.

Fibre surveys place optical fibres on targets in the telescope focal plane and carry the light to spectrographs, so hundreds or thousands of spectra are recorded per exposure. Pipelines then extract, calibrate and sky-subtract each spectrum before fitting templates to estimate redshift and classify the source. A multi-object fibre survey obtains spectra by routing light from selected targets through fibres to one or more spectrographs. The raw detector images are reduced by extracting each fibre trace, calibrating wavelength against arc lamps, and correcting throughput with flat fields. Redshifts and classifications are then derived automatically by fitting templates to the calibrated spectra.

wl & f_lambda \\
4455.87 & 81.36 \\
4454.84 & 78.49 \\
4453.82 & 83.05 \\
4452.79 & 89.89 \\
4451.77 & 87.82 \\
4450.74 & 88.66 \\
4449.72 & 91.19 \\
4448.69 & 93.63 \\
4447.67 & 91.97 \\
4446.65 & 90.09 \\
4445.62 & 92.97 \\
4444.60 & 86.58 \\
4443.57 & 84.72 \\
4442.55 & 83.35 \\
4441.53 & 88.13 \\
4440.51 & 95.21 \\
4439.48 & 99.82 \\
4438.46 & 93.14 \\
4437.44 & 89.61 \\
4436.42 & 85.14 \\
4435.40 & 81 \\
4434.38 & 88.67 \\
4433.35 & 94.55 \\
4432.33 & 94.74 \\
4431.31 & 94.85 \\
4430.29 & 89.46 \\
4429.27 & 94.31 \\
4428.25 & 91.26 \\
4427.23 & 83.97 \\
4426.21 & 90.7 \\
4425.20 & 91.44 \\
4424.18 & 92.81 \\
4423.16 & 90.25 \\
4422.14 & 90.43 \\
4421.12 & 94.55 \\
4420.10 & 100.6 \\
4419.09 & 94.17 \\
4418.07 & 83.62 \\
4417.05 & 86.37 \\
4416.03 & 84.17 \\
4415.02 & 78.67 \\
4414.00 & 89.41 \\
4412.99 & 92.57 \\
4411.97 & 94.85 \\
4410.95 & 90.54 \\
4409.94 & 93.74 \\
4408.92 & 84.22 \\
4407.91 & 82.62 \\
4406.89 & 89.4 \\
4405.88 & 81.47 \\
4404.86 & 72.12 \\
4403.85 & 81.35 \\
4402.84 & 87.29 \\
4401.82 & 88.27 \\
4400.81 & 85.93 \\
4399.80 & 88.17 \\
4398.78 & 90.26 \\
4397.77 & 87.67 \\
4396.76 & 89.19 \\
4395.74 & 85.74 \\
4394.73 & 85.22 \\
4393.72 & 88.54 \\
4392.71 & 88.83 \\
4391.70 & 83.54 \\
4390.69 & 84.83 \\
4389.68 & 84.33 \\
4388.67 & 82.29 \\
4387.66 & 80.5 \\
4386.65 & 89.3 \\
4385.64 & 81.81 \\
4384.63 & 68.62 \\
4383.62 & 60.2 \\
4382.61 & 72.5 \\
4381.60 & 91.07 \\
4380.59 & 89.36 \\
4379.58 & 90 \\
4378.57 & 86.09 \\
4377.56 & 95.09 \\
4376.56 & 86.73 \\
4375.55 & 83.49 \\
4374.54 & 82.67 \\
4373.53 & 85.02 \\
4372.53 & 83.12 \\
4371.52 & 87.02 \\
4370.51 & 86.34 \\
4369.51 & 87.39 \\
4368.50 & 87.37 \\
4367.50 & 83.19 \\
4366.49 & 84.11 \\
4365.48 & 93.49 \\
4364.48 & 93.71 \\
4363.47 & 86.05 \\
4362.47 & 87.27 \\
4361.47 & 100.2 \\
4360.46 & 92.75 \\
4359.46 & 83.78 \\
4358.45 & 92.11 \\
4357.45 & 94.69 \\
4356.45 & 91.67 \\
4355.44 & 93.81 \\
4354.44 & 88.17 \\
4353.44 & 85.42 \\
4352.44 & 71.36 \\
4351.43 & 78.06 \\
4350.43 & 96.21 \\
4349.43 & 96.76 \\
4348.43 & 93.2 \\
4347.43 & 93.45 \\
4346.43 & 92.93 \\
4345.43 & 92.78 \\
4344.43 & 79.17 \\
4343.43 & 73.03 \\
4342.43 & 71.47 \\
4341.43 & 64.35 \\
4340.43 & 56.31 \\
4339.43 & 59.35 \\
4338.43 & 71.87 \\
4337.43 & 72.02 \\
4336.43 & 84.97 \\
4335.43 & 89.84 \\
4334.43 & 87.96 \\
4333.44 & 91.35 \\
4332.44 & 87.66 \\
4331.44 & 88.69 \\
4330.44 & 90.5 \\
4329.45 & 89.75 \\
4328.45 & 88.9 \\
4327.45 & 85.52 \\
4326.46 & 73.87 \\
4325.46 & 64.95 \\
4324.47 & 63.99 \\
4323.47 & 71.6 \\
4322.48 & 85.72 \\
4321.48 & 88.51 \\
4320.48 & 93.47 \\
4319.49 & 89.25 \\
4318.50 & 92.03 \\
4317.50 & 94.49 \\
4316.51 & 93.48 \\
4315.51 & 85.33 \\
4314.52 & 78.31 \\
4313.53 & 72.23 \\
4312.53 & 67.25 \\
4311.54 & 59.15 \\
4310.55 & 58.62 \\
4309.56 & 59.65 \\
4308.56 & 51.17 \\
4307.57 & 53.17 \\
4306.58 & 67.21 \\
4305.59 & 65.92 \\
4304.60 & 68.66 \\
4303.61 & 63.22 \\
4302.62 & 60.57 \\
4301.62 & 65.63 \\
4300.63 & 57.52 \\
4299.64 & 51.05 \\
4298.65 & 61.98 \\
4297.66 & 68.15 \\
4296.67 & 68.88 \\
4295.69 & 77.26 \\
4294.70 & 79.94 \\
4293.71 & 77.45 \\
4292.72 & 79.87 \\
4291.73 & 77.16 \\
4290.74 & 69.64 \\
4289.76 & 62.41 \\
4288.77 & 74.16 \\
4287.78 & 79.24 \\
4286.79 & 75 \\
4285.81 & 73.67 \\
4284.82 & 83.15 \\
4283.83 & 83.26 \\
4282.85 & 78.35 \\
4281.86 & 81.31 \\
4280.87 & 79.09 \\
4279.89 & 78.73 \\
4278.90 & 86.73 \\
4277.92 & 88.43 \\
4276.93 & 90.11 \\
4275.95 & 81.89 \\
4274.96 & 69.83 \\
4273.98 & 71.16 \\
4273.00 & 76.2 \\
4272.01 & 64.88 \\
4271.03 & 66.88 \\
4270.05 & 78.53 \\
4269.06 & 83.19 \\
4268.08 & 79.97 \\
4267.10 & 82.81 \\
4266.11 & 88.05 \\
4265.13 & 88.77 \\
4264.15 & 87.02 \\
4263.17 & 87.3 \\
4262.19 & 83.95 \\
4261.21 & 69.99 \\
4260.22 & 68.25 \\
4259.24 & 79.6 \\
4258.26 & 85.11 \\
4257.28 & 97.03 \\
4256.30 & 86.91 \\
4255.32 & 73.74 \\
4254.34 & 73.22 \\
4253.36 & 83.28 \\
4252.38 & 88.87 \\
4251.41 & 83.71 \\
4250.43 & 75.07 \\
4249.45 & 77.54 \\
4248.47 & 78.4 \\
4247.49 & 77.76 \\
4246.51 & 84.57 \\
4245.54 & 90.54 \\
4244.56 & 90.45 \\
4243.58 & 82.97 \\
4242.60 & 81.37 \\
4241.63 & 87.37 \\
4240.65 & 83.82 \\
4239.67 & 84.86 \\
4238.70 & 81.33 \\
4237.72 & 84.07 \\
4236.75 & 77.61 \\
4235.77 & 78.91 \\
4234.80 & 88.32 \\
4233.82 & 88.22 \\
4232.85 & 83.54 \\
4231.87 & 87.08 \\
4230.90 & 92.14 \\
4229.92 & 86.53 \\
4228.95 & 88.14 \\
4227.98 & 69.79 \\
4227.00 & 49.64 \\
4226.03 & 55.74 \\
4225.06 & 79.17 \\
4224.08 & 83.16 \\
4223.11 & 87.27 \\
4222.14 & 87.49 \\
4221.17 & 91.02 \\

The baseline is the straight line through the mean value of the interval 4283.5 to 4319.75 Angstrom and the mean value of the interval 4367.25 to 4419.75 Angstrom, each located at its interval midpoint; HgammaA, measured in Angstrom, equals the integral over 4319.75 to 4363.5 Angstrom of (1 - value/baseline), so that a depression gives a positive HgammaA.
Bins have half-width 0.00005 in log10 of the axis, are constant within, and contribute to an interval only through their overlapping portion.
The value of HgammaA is -3.6 Angstrom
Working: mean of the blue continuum 71.3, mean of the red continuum 85.4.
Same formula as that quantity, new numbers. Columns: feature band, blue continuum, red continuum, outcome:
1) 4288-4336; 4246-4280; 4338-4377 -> 4.59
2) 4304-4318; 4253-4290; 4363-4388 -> 2.05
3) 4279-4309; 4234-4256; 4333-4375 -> 4.60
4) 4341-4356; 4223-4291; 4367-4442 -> -0.04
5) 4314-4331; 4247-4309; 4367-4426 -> -0.96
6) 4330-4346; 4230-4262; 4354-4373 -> 1.64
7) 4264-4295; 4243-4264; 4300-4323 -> -0.34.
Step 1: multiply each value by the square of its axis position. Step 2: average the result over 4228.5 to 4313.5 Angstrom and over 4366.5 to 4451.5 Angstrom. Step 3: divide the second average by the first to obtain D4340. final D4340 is 1.2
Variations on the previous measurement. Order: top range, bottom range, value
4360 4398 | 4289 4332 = 1.20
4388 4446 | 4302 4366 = 1.14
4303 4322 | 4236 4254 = 0.92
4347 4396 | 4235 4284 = 1.12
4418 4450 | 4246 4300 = 1.25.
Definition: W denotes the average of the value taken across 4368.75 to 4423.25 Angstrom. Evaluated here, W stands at 85.9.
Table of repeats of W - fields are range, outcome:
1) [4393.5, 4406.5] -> 85.5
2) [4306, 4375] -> 82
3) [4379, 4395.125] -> 82.6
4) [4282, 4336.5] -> 75.5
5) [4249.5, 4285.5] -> 80.6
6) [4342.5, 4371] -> 88.3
